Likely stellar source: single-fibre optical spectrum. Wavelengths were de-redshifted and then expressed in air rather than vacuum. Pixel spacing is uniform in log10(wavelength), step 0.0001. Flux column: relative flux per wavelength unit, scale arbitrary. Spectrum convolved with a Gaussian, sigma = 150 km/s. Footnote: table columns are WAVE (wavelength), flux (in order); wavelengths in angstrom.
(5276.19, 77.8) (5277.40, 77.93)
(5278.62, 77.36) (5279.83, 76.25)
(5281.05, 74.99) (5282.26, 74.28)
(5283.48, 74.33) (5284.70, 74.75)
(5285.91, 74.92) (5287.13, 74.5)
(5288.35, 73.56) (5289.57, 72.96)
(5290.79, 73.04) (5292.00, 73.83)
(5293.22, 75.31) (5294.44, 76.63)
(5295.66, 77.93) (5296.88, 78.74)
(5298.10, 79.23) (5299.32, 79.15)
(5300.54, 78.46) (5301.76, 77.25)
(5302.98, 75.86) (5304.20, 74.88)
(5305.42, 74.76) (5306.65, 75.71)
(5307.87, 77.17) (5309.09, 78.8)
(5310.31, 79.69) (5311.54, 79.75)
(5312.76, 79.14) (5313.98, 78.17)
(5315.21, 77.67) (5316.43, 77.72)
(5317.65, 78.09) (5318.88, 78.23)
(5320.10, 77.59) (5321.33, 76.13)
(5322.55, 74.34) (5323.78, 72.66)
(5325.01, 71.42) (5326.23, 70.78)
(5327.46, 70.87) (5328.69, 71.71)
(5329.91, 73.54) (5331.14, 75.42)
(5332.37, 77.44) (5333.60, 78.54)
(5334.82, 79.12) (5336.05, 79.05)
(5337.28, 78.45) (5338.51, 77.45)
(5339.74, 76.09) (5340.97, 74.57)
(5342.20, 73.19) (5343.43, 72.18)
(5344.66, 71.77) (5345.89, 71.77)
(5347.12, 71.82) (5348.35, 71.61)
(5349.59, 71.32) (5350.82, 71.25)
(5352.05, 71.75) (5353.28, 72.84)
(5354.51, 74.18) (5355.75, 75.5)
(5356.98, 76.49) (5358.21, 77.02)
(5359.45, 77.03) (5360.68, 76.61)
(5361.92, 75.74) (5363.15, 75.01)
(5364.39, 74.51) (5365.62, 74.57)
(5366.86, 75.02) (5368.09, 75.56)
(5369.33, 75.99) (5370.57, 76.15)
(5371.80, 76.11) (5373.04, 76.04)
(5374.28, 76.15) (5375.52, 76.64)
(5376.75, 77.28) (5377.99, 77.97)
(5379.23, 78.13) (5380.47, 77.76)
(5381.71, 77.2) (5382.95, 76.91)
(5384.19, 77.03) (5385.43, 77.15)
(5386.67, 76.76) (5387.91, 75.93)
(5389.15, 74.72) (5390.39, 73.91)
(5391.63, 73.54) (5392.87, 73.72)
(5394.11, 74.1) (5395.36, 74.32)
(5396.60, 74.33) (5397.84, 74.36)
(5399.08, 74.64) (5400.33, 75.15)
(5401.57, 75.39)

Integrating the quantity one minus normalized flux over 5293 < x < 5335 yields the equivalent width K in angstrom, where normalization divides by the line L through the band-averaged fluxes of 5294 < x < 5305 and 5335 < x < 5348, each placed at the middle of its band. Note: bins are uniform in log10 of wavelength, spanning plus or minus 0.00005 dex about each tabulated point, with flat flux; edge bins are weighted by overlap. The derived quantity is 0.0 angstrom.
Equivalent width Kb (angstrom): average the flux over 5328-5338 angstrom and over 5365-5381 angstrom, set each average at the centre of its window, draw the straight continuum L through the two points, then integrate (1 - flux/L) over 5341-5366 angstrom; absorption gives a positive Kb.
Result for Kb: 0.88 angstrom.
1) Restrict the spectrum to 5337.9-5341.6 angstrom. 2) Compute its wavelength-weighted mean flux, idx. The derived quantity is 76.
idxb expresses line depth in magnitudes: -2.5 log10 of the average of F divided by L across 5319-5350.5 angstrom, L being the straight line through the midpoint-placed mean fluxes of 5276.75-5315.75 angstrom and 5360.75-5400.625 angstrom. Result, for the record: 0.025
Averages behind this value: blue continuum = 76.5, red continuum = 75.7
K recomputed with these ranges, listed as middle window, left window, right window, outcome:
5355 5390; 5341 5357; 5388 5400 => -1.32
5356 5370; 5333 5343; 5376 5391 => 0.20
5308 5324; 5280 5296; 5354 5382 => -0.52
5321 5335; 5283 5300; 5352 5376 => 0.27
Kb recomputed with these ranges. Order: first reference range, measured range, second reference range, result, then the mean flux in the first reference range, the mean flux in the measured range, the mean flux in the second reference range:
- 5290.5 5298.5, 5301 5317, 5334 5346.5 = -0.3 angstrom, 76.5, 77.4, 75.4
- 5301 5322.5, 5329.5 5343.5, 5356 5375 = 0.0 angstrom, 77.4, 76.4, 75.9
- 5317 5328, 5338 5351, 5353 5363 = 0.4 angstrom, 74.5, 73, 75.7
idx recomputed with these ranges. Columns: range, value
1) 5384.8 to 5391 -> 75.7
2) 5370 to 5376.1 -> 76.2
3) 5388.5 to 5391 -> 74.4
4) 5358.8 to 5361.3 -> 76.7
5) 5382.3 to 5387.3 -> 77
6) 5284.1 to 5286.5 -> 75.1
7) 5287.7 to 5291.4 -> 73.2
